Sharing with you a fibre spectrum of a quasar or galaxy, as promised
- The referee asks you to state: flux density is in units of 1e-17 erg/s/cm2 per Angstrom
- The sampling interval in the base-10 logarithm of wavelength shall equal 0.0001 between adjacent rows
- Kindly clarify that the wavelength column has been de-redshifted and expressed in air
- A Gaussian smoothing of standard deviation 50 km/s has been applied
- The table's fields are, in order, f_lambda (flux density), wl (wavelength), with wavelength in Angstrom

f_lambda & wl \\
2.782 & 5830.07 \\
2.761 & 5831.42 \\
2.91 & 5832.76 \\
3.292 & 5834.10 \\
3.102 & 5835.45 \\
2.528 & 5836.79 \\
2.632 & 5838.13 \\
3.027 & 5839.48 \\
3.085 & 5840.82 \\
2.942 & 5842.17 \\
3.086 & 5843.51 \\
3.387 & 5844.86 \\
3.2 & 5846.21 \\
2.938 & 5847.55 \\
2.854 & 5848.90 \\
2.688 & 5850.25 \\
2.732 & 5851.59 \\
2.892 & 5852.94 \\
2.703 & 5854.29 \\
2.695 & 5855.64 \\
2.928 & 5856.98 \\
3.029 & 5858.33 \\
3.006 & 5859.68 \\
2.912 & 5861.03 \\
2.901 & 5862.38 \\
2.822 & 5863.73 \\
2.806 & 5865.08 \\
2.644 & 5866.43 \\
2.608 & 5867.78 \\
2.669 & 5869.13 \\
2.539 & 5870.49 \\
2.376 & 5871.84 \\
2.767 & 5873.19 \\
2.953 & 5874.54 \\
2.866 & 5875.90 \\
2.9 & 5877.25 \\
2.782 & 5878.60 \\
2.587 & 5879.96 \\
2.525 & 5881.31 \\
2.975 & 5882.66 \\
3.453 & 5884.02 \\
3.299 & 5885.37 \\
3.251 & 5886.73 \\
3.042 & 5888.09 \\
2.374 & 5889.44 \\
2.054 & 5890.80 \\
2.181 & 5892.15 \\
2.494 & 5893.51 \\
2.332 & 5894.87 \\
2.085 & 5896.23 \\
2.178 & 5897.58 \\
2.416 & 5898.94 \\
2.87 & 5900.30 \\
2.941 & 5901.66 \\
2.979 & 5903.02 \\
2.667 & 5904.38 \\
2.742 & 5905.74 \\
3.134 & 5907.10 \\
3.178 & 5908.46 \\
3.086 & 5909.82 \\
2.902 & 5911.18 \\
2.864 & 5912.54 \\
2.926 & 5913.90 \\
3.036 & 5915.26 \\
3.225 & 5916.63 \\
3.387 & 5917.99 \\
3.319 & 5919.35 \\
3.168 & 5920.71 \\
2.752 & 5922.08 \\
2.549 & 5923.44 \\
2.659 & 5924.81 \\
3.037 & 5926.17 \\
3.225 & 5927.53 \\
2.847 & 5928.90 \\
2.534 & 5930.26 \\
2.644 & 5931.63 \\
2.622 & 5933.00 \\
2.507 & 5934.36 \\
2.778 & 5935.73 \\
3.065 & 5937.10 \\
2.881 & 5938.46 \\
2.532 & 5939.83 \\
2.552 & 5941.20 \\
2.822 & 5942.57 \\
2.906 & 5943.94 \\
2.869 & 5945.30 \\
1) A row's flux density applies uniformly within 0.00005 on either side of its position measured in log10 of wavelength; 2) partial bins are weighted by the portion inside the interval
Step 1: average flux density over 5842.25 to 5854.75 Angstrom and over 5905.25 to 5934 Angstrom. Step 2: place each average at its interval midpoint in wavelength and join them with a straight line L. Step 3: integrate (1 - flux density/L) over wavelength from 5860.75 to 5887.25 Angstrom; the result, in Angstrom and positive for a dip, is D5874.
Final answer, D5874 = 1.0 Angstrom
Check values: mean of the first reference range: 2.95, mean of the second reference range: 2.94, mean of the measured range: 2.83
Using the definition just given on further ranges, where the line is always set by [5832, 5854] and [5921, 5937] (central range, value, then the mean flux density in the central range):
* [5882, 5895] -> 0.4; 2.76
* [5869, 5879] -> 0.5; 2.73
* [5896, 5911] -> 0.2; 2.78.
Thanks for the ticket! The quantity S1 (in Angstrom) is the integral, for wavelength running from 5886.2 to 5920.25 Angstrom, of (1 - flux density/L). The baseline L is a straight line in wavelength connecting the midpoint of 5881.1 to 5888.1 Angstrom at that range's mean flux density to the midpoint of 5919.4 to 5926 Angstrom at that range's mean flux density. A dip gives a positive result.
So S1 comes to 2.3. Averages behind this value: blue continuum 3.13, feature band 2.79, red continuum 2.85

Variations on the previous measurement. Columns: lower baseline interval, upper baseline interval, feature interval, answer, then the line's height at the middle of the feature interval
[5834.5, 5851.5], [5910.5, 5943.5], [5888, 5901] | 2.36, 2.9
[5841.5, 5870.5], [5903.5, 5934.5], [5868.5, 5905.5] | 2.65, 2.9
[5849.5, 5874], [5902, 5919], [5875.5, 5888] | -0.43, 2.87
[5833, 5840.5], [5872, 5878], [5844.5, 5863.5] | -0.18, 2.88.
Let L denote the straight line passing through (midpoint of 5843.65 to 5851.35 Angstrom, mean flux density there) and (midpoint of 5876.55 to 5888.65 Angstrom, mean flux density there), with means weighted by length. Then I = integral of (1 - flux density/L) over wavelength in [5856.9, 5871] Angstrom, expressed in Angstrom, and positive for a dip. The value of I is 0.9 Angstrom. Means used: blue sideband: 3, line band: 2.8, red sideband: 2.98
